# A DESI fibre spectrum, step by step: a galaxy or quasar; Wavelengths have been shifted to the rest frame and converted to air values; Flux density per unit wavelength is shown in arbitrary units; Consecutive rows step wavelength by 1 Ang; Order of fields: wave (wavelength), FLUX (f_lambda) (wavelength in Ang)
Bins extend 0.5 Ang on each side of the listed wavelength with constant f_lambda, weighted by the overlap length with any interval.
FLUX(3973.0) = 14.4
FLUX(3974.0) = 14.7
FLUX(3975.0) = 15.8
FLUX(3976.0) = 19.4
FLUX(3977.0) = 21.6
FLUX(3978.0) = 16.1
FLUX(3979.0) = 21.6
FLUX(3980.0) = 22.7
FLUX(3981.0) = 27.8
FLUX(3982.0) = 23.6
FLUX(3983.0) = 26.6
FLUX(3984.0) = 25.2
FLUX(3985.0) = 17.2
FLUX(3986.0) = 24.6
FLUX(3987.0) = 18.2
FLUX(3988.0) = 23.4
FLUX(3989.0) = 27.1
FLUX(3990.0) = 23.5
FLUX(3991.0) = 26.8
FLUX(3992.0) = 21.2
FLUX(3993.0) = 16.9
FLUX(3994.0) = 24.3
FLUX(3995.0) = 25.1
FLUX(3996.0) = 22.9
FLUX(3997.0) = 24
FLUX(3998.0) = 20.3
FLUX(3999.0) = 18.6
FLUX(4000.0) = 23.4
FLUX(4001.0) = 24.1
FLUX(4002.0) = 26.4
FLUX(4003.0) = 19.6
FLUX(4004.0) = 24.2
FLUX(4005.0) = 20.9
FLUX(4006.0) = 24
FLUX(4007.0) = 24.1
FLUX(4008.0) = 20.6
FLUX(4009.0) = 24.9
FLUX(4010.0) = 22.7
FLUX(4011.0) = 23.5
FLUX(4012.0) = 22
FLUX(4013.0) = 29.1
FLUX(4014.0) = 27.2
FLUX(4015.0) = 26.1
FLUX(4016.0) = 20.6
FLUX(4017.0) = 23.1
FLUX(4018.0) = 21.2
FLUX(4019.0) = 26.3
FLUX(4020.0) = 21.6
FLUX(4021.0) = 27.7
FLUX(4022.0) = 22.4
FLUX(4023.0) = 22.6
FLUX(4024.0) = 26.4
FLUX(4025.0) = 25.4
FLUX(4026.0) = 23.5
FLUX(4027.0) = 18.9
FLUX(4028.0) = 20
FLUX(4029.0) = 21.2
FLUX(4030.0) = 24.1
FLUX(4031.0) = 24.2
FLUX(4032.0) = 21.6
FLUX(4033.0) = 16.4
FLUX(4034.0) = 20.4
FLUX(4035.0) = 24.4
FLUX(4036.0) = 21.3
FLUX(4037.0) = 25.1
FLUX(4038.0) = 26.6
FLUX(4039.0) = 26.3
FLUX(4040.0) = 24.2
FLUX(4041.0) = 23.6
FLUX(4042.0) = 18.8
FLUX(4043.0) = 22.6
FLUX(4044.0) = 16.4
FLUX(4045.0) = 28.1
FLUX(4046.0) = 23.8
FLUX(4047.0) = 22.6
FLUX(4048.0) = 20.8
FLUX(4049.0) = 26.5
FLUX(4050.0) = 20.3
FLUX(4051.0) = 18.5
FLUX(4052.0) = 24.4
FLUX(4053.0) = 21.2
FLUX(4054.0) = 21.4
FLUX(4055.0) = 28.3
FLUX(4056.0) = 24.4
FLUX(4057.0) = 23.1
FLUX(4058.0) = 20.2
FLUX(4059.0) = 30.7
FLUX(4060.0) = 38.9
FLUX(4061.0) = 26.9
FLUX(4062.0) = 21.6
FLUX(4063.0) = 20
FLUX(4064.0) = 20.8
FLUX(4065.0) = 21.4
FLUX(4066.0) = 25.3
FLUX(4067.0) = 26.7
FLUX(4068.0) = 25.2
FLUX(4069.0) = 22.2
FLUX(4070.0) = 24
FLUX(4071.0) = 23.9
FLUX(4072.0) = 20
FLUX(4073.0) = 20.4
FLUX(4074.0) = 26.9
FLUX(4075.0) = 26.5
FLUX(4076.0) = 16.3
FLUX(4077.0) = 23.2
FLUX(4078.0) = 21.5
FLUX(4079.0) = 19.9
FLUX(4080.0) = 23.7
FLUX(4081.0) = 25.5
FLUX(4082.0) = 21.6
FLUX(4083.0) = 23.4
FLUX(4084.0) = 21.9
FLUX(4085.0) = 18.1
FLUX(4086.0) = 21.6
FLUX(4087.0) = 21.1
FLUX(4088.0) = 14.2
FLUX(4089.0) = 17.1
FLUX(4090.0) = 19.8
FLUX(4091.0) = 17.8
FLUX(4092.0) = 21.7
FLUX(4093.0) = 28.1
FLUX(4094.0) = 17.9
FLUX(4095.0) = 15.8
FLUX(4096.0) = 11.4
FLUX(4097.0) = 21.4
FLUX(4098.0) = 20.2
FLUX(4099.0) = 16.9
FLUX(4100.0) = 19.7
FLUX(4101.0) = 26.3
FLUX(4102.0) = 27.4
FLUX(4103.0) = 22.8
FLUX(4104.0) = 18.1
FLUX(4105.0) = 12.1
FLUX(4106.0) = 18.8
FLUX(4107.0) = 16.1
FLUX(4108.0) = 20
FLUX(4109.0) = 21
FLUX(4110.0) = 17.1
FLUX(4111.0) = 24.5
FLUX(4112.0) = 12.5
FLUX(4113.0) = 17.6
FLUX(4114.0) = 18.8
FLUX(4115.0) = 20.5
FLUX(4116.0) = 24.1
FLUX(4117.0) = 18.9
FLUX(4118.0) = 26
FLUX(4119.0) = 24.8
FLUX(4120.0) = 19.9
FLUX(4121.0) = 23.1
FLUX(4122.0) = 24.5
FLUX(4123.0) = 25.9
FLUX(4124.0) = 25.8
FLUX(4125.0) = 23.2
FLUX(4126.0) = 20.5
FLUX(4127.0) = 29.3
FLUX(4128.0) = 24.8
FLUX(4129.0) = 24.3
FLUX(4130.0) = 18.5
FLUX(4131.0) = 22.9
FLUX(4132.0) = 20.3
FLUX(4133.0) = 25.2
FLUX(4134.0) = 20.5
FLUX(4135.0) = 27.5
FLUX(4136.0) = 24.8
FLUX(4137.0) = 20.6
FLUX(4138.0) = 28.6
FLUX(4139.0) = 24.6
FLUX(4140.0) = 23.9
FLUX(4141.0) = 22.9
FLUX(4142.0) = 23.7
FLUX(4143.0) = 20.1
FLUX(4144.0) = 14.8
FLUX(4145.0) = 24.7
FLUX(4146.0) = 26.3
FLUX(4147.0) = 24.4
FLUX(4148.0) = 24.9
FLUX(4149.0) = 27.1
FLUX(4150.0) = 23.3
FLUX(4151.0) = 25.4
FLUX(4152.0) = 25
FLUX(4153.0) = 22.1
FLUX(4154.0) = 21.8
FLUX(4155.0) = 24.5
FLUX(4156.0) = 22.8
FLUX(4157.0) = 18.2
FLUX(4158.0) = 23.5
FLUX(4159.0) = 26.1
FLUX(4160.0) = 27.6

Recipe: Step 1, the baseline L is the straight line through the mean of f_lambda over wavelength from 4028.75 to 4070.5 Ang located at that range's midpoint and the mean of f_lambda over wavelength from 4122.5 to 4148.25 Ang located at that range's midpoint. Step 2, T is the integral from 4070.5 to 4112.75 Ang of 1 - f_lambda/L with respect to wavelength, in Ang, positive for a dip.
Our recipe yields 5.7 Ang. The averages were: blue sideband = 23.5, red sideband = 23.6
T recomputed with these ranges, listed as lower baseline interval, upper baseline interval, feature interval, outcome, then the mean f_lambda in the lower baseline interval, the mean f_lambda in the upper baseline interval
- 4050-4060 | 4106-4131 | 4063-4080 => 0.6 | 24.2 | 21.7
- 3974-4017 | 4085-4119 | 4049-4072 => -3.5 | 22.7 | 19.7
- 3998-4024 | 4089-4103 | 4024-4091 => -3.0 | 23.5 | 20.3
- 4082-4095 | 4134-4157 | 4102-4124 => 1.0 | 20.1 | 23.6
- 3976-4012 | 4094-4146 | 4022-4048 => -0.4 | 22.7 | 21.5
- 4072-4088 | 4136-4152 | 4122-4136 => -0.3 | 21.8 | 23.8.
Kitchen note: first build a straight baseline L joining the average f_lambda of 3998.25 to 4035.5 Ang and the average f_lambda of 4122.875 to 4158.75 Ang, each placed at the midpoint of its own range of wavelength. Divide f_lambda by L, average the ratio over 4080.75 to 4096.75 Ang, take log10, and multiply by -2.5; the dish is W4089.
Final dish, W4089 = 0.18 mag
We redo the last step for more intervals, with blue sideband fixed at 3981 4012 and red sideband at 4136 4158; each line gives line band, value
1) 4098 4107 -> 0.16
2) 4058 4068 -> -0.10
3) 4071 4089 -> 0.08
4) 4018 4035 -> 0.02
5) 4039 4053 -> 0.03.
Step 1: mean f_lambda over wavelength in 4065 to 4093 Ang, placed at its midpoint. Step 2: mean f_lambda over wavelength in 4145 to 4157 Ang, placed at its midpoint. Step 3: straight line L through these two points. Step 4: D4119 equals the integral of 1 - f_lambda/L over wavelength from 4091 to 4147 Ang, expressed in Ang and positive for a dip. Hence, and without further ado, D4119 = 3.6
